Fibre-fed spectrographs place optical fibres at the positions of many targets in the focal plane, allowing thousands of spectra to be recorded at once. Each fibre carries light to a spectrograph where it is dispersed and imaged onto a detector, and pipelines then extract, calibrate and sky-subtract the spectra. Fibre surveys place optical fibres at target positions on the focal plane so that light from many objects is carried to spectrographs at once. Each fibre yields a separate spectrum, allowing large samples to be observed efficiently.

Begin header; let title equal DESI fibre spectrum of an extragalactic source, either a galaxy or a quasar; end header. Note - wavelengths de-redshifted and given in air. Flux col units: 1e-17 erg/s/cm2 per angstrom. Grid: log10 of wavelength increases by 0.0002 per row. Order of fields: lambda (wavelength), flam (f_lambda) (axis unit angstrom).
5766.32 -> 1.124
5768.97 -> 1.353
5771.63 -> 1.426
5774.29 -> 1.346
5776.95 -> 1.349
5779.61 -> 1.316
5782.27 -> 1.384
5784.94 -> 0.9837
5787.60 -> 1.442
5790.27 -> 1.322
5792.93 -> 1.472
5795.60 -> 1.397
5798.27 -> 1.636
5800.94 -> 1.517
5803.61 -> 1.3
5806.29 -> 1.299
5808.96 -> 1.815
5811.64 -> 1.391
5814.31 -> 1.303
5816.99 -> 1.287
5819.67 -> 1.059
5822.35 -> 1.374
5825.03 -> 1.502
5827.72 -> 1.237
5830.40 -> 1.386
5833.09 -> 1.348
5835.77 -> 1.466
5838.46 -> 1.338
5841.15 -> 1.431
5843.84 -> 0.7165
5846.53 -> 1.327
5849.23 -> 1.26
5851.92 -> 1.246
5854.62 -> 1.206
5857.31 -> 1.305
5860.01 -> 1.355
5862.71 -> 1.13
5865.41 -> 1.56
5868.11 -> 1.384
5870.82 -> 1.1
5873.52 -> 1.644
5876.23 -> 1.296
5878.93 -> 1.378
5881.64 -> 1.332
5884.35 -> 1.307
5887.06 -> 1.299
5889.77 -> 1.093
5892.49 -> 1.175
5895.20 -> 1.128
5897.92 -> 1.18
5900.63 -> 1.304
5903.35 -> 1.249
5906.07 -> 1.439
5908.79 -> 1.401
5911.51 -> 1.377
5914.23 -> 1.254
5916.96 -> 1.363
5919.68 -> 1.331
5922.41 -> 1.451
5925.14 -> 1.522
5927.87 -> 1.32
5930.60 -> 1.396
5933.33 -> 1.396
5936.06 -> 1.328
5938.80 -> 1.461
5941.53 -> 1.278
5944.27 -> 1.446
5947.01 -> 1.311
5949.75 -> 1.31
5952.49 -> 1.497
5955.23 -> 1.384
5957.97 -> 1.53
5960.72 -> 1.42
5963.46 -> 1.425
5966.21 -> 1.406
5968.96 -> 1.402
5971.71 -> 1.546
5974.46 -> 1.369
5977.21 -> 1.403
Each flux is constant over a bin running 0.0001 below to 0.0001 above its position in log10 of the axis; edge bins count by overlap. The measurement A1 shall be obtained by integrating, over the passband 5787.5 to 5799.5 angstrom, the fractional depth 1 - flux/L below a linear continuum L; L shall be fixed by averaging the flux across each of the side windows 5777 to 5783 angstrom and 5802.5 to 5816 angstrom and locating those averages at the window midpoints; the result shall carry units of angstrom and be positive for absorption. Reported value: -0.6 angstrom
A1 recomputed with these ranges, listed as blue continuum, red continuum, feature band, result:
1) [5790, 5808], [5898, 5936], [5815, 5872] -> 4.87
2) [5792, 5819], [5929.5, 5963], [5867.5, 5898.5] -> 3.00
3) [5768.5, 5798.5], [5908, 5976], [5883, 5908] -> 2.54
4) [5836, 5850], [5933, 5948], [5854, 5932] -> -1.13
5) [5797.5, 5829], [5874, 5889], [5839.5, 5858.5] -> 2.02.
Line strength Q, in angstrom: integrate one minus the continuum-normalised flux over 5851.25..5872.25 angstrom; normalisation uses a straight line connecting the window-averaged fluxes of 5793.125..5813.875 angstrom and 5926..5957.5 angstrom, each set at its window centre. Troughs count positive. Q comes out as 2.13 angstrom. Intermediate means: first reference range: 1.47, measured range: 1.29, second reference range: 1.38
